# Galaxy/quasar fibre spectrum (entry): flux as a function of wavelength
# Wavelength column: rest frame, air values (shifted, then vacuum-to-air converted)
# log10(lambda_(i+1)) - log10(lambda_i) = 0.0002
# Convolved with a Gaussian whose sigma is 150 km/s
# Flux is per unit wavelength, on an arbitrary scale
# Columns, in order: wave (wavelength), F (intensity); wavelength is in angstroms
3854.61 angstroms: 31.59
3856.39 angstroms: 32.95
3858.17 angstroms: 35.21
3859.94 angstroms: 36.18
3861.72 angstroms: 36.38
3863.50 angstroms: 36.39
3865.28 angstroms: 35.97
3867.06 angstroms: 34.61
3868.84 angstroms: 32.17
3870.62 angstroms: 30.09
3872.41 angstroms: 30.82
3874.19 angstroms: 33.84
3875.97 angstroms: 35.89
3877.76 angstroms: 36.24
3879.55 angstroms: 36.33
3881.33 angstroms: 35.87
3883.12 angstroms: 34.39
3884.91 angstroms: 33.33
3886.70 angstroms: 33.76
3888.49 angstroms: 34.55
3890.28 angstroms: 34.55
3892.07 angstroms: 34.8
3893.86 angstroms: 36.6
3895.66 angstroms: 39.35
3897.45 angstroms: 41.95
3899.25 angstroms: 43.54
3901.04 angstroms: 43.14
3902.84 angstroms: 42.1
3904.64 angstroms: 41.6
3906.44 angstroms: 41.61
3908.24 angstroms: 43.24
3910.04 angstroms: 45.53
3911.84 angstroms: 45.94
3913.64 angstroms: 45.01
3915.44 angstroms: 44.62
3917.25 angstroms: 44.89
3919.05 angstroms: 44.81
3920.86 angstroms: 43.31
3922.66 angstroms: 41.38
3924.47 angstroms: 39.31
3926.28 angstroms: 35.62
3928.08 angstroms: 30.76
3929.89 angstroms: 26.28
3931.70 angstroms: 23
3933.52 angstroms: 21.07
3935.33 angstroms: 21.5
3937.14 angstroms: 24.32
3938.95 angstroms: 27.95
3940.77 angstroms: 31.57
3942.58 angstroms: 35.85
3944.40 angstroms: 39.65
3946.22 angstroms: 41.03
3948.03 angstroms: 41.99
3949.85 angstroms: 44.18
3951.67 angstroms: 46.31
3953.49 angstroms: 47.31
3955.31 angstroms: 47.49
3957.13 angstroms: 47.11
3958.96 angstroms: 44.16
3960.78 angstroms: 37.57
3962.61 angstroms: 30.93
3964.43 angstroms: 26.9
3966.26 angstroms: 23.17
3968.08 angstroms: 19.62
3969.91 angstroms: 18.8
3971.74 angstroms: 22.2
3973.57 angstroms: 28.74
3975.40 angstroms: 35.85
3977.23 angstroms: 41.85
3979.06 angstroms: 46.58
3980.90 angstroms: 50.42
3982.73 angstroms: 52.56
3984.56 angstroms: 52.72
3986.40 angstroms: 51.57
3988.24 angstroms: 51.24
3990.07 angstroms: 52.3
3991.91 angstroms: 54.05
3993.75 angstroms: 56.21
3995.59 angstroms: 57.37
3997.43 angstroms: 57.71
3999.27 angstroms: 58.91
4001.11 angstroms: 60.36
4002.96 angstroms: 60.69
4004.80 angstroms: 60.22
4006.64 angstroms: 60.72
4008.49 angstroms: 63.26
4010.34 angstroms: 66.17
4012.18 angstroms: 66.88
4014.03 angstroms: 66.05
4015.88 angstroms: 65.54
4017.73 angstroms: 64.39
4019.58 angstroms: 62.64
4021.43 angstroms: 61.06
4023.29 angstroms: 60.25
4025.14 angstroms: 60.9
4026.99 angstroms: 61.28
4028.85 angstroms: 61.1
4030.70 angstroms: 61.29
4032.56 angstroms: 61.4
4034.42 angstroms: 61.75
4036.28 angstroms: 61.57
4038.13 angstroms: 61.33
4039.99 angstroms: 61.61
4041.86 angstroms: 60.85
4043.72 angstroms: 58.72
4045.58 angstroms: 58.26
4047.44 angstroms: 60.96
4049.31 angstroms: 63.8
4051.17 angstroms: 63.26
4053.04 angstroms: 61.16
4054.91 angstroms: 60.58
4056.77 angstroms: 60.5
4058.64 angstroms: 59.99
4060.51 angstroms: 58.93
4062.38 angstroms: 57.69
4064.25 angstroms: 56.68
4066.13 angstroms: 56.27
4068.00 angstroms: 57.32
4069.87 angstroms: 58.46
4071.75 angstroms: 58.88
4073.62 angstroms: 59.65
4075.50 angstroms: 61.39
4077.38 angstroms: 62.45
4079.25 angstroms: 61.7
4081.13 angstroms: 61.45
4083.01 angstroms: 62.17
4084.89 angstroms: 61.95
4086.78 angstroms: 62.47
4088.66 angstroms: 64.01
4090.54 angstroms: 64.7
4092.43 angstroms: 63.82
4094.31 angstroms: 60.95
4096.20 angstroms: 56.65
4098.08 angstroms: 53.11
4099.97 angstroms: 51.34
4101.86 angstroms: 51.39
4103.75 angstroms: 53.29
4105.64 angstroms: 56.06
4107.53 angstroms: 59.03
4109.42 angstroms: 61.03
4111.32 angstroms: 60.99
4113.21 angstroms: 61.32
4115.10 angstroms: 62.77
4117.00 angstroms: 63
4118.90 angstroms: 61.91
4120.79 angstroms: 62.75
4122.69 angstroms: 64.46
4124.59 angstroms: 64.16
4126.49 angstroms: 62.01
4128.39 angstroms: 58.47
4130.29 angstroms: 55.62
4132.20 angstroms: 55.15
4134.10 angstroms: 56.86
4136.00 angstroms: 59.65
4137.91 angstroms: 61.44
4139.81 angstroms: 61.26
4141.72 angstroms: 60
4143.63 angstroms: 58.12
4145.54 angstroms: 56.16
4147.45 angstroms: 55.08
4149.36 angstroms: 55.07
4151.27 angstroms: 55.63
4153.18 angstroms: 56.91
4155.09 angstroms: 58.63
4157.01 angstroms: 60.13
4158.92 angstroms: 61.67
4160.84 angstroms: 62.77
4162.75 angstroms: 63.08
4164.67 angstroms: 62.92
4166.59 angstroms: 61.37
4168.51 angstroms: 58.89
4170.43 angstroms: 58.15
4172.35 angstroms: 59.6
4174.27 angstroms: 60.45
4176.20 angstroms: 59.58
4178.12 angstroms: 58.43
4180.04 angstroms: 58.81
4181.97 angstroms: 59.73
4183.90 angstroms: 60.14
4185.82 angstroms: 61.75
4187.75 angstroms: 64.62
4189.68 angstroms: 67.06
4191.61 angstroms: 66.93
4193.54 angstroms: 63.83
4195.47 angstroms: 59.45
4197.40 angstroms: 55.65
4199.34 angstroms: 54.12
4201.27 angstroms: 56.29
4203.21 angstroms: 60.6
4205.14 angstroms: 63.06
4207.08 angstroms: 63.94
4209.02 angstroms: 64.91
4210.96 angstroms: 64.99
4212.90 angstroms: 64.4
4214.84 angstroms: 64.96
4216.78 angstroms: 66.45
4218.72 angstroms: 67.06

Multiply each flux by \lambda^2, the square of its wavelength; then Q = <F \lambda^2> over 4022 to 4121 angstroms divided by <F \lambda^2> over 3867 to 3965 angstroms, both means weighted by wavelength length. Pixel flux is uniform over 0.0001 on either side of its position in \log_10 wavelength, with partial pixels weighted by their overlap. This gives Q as 1.74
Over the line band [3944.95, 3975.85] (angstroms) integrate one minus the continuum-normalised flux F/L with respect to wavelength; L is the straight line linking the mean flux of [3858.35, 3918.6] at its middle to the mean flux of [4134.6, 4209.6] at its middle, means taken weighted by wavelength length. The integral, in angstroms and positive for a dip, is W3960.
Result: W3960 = 5.7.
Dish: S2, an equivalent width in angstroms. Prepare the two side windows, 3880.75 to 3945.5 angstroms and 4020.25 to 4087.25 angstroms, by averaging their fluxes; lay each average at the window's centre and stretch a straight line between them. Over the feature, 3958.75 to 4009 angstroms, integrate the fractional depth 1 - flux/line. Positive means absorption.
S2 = 3.9 angstroms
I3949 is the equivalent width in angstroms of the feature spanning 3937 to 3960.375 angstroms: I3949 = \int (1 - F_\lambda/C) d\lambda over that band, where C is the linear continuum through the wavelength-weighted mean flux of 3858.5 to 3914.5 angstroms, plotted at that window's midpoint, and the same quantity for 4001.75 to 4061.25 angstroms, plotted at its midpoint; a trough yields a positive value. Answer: 3.8 angstroms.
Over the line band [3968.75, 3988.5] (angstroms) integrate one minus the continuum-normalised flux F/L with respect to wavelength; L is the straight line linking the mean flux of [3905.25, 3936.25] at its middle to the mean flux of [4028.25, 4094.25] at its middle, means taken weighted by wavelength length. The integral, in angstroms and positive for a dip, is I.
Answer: 2.8 angstroms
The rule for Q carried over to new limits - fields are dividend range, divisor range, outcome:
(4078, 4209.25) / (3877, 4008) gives 1.62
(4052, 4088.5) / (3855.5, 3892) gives 1.92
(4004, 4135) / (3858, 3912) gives 1.78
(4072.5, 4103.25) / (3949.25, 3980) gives 1.78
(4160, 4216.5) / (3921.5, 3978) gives 2.05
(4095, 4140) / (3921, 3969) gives 1.85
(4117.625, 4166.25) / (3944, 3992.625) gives 1.60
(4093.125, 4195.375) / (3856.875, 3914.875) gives 1.81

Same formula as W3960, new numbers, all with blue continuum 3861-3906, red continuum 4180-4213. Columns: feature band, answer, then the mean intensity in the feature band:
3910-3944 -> 3.88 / 35.2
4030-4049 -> -4.61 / 60.8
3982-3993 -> -1.88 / 52.5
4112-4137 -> -2.15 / 60.6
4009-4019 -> -3.98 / 65.6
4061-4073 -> -1.51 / 57.7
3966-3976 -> 4.37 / 24.5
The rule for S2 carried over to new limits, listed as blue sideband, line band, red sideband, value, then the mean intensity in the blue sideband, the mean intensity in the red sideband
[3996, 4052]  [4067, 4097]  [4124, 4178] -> -0.28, 61.7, 59.2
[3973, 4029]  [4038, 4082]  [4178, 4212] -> -1.52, 56.6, 61.4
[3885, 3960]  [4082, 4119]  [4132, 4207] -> -3.91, 38.5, 59.8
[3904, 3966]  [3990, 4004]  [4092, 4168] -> -4.04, 37.9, 59.1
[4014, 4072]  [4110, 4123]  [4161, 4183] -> -0.41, 60.7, 60.2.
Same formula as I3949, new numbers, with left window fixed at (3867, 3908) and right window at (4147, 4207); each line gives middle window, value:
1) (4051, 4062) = -2.19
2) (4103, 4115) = -0.96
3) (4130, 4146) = -0.41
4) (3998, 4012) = -4.68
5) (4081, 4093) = -2.31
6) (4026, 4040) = -3.73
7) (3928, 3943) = 5.24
